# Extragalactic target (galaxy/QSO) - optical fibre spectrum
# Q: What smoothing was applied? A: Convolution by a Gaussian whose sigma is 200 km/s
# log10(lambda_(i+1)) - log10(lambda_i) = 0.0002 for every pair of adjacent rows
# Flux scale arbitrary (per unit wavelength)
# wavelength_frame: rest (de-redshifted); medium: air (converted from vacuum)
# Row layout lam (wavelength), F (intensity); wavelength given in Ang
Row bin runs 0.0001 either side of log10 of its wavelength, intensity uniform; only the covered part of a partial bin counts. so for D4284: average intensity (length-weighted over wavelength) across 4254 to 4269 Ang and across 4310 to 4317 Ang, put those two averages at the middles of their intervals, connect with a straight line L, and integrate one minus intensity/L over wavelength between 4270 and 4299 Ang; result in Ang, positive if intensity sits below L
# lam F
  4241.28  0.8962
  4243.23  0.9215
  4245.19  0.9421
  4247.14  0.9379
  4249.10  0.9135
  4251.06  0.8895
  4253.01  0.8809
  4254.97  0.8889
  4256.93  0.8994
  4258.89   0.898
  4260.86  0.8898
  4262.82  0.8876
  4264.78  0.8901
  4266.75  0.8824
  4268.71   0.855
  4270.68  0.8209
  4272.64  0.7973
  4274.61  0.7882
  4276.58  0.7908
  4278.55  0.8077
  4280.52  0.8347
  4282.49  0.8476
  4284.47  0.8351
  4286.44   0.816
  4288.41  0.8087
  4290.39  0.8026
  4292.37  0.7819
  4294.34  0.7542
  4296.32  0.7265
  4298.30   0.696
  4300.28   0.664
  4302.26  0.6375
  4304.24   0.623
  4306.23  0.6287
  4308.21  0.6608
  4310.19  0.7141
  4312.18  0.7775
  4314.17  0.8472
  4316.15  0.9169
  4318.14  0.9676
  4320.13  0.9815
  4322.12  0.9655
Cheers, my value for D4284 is 2.2 Ang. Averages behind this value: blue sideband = 0.888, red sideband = 0.823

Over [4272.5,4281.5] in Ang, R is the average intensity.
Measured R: 0.804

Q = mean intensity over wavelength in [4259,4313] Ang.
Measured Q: 0.78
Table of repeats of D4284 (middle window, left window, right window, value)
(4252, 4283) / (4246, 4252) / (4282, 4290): 0.55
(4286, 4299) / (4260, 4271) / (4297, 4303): -0.98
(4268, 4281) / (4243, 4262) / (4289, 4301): 0.13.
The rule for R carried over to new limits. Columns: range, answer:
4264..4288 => 0.83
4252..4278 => 0.859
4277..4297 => 0.802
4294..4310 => 0.673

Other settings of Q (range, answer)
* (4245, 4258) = 0.906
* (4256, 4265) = 0.893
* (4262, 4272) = 0.865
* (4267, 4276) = 0.82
